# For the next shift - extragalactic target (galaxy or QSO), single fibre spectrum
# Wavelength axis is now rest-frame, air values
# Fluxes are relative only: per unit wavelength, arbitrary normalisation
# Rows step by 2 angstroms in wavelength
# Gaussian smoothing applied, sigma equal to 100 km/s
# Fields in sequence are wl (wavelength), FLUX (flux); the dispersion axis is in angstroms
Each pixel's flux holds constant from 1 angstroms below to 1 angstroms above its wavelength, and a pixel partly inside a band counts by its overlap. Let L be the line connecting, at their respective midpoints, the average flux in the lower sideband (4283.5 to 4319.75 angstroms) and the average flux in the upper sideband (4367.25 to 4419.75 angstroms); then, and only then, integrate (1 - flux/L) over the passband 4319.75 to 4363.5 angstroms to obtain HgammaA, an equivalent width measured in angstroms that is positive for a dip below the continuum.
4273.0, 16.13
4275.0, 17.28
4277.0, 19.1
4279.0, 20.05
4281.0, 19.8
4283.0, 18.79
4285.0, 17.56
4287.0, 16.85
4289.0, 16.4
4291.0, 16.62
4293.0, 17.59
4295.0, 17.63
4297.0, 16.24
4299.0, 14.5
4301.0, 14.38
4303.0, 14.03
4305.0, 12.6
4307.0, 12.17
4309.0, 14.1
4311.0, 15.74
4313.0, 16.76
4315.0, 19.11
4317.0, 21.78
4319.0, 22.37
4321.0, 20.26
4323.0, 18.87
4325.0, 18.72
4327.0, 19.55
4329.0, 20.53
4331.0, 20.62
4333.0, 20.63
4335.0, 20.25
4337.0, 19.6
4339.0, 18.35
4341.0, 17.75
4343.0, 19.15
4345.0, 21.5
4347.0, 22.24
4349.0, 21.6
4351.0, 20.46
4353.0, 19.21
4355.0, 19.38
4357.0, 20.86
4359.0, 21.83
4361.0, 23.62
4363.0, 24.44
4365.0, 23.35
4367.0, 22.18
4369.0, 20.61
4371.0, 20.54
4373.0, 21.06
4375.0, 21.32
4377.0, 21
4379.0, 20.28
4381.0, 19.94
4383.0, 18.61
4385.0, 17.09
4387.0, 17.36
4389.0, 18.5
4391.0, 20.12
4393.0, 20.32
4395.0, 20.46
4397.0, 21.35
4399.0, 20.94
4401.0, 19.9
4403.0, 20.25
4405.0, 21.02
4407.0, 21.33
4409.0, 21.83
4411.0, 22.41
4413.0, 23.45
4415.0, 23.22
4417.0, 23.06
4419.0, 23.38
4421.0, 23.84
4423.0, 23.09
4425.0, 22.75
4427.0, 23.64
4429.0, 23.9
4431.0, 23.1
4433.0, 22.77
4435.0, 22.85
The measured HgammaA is -4.9 angstroms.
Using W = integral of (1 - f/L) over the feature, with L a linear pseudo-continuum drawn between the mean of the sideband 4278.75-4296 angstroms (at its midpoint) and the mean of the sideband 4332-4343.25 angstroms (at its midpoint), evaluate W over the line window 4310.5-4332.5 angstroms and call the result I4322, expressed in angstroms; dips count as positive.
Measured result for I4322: -0.9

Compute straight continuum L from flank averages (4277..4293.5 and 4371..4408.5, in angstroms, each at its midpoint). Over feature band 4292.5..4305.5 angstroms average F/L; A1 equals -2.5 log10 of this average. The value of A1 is 0.19 mag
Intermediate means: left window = 18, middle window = 15.3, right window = 20.1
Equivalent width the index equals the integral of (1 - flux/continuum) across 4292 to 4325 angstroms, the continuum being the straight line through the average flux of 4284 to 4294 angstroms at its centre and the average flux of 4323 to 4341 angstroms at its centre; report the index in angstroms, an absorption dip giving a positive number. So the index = 2.6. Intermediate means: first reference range 17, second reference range 19.6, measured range 16.8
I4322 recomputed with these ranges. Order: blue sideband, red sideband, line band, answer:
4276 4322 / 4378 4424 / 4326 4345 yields -1.2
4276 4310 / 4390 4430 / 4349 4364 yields -1.5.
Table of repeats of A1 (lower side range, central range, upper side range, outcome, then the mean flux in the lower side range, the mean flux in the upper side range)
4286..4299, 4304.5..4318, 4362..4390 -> 0.09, 16.7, 20.4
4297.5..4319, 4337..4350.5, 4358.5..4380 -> -0.04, 15.9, 21.8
